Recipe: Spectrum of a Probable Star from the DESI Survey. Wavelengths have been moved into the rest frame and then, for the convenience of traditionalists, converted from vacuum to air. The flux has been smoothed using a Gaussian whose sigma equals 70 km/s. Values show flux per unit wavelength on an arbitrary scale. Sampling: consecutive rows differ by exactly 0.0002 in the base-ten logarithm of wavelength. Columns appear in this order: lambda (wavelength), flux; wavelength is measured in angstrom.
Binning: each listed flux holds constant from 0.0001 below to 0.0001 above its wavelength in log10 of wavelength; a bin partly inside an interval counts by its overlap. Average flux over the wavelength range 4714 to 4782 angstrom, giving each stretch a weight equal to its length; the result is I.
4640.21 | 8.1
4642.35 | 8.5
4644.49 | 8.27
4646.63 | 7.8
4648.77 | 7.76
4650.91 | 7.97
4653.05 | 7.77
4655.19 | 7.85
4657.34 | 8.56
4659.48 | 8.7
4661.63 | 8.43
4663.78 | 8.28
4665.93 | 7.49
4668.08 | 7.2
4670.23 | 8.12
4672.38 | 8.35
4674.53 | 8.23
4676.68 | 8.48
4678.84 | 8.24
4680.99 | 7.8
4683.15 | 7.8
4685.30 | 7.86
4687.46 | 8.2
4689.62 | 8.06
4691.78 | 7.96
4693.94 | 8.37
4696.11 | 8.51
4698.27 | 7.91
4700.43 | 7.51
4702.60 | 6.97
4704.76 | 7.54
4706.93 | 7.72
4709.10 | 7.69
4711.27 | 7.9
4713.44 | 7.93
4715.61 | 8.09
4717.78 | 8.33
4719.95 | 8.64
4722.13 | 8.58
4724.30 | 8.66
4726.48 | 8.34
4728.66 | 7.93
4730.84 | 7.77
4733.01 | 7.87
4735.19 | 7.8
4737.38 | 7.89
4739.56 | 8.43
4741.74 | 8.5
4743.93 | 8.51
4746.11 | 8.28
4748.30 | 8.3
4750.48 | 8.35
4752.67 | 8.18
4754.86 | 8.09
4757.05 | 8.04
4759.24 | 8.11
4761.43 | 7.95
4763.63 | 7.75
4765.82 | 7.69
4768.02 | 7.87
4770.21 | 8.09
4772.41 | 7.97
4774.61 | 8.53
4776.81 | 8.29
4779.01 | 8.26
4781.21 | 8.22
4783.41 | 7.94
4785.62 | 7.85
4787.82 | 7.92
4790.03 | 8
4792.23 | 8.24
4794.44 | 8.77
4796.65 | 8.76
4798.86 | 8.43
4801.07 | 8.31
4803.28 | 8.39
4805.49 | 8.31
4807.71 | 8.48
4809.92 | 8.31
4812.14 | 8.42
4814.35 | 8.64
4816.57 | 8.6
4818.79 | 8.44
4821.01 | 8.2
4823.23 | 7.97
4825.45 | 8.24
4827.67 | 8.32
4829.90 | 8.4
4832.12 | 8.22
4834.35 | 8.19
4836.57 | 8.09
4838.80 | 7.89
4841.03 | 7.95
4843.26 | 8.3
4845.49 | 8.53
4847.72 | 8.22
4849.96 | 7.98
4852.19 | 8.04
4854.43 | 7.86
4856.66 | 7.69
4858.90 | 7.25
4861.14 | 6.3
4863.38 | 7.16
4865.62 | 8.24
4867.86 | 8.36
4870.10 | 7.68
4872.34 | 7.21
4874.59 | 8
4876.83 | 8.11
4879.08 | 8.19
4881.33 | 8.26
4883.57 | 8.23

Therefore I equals 8.17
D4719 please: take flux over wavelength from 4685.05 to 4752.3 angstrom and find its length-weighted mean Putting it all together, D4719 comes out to 8.08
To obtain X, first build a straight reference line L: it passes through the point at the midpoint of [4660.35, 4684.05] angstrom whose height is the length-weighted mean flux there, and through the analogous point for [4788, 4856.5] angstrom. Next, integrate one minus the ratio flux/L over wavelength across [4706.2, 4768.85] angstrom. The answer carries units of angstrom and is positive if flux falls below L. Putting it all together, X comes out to 0.2 angstrom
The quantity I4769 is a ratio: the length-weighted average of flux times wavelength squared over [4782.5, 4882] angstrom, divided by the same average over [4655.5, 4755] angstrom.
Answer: 1.06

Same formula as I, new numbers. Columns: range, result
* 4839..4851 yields 8.17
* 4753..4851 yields 8.21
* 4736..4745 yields 8.31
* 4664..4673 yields 7.81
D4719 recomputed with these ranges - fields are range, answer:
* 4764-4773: 7.89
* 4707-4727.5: 8.21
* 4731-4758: 8.18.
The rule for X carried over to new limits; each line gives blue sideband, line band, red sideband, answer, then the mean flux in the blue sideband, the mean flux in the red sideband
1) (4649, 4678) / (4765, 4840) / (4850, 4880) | -4.0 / 8.1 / 7.71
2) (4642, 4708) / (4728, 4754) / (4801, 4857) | -0.2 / 8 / 8.24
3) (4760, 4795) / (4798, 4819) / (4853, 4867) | -1.6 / 8.07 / 7.45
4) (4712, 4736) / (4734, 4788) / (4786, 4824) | 1.0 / 8.18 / 8.36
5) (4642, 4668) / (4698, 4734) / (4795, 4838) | 0.9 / 8.07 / 8.36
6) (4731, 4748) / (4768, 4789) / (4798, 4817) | 0.5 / 8.17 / 8.43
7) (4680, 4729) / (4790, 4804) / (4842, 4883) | -0.9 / 8.01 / 7.86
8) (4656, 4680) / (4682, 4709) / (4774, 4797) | 1.1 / 8.18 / 8.23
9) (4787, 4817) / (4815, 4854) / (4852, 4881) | -0.8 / 8.4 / 7.7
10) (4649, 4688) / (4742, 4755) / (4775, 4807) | -0.2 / 8.07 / 8.27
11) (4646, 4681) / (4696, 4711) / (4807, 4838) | 0.9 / 8.07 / 8.32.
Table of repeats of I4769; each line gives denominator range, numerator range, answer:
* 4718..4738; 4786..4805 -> 1.05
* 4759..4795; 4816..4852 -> 1.04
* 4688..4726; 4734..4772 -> 1.03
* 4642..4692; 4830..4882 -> 1.06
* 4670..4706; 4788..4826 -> 1.10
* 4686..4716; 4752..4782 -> 1.05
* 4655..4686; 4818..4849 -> 1.08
